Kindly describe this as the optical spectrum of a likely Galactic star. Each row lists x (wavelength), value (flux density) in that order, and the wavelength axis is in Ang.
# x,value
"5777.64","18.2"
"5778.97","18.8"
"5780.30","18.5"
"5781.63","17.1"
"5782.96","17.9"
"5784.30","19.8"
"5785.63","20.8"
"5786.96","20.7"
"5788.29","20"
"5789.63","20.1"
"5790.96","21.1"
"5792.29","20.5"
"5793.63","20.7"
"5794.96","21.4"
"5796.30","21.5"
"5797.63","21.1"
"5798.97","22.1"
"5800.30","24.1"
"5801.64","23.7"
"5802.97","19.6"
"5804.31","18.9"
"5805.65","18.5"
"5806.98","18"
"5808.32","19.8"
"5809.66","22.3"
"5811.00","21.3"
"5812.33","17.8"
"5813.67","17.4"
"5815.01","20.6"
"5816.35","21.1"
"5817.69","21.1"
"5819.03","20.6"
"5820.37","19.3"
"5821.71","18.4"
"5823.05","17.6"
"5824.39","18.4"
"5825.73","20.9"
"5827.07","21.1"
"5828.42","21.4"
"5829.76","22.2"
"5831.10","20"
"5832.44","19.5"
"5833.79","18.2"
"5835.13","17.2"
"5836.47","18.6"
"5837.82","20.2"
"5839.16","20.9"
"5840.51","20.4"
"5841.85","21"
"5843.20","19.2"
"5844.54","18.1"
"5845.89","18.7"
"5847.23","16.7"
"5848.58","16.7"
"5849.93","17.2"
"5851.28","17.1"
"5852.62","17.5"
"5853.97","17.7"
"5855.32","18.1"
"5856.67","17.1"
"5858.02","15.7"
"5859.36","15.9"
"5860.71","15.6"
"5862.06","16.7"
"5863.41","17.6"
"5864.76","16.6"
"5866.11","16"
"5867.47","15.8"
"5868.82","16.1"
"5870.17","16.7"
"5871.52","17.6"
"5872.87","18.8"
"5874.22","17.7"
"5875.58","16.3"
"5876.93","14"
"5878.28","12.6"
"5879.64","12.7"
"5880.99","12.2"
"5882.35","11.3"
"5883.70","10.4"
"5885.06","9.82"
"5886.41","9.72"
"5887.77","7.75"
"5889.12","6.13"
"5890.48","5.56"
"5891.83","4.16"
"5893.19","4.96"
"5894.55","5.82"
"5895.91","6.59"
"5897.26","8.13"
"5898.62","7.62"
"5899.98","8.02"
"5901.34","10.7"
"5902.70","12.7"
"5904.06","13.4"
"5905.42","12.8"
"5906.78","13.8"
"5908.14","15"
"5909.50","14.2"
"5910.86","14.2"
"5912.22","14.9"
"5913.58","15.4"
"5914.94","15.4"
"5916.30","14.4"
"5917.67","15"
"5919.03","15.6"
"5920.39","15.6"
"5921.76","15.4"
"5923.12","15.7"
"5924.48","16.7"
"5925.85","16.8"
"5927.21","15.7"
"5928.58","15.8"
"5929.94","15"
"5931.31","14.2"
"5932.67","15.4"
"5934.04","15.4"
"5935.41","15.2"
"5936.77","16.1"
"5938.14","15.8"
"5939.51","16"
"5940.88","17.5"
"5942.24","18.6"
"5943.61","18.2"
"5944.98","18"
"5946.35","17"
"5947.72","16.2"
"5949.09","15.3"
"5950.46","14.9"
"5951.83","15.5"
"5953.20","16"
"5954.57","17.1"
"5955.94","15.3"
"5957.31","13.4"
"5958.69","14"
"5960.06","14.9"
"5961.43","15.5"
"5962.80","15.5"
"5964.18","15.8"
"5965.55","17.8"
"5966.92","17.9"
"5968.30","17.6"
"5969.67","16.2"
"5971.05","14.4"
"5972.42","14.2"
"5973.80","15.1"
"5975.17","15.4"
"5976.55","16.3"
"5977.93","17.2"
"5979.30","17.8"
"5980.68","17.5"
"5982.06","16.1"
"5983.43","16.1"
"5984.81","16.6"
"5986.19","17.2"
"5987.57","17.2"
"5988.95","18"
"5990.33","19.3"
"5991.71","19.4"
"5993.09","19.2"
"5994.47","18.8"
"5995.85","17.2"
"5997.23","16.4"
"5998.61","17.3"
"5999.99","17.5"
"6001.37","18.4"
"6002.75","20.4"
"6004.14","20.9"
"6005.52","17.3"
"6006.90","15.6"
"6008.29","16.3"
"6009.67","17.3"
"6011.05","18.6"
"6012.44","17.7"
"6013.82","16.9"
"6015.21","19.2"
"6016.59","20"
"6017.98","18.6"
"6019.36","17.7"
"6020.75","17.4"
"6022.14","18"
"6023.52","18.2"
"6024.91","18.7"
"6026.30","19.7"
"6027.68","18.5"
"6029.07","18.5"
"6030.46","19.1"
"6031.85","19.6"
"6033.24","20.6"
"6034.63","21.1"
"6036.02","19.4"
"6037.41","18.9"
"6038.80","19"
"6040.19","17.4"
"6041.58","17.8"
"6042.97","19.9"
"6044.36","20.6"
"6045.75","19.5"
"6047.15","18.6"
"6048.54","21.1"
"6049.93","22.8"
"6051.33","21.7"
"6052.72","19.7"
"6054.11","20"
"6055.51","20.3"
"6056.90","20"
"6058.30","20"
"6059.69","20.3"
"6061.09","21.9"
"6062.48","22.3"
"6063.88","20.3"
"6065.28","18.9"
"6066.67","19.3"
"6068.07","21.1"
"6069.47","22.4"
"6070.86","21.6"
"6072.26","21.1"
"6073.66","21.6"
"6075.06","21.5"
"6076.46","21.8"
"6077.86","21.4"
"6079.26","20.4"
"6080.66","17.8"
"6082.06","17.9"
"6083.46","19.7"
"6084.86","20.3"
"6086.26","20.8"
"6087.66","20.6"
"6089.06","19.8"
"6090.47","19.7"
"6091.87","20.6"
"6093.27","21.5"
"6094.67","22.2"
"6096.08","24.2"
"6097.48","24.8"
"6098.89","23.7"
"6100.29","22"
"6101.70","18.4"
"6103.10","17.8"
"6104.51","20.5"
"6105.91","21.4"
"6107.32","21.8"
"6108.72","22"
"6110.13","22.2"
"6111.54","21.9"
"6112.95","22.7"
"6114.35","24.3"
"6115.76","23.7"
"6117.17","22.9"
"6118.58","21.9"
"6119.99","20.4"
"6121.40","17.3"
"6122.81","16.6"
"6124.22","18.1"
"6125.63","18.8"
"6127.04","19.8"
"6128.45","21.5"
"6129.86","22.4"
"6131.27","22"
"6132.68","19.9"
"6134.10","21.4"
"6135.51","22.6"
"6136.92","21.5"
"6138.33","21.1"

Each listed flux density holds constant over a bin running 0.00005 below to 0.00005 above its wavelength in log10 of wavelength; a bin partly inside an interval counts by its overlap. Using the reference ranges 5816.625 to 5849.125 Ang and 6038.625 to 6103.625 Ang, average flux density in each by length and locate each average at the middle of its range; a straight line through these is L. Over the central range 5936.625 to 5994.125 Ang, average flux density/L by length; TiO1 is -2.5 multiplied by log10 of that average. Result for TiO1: 0.21 mag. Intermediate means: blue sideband 19.5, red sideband 20.6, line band 16.5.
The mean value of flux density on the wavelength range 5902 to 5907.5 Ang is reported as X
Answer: 13.2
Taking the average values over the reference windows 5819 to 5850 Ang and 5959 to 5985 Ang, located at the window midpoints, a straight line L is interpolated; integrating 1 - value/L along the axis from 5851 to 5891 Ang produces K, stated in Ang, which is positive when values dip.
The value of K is 8.8 Ang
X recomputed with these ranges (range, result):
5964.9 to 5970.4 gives 17.3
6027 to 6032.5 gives 18.9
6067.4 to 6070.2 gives 21.8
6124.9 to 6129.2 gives 20.1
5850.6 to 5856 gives 17.6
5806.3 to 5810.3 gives 20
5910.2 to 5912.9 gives 14.6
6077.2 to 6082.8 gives 19.4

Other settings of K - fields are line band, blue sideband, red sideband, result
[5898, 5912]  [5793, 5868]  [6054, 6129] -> 5.2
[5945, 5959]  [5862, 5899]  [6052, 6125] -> -0.6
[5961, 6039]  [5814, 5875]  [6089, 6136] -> 8.9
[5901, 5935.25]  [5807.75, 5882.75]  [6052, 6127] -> 7.3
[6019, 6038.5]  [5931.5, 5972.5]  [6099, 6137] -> -0.7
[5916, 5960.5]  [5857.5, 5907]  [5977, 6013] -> -2.6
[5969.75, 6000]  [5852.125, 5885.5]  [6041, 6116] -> 2.5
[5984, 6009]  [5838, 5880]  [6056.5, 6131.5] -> 1.8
